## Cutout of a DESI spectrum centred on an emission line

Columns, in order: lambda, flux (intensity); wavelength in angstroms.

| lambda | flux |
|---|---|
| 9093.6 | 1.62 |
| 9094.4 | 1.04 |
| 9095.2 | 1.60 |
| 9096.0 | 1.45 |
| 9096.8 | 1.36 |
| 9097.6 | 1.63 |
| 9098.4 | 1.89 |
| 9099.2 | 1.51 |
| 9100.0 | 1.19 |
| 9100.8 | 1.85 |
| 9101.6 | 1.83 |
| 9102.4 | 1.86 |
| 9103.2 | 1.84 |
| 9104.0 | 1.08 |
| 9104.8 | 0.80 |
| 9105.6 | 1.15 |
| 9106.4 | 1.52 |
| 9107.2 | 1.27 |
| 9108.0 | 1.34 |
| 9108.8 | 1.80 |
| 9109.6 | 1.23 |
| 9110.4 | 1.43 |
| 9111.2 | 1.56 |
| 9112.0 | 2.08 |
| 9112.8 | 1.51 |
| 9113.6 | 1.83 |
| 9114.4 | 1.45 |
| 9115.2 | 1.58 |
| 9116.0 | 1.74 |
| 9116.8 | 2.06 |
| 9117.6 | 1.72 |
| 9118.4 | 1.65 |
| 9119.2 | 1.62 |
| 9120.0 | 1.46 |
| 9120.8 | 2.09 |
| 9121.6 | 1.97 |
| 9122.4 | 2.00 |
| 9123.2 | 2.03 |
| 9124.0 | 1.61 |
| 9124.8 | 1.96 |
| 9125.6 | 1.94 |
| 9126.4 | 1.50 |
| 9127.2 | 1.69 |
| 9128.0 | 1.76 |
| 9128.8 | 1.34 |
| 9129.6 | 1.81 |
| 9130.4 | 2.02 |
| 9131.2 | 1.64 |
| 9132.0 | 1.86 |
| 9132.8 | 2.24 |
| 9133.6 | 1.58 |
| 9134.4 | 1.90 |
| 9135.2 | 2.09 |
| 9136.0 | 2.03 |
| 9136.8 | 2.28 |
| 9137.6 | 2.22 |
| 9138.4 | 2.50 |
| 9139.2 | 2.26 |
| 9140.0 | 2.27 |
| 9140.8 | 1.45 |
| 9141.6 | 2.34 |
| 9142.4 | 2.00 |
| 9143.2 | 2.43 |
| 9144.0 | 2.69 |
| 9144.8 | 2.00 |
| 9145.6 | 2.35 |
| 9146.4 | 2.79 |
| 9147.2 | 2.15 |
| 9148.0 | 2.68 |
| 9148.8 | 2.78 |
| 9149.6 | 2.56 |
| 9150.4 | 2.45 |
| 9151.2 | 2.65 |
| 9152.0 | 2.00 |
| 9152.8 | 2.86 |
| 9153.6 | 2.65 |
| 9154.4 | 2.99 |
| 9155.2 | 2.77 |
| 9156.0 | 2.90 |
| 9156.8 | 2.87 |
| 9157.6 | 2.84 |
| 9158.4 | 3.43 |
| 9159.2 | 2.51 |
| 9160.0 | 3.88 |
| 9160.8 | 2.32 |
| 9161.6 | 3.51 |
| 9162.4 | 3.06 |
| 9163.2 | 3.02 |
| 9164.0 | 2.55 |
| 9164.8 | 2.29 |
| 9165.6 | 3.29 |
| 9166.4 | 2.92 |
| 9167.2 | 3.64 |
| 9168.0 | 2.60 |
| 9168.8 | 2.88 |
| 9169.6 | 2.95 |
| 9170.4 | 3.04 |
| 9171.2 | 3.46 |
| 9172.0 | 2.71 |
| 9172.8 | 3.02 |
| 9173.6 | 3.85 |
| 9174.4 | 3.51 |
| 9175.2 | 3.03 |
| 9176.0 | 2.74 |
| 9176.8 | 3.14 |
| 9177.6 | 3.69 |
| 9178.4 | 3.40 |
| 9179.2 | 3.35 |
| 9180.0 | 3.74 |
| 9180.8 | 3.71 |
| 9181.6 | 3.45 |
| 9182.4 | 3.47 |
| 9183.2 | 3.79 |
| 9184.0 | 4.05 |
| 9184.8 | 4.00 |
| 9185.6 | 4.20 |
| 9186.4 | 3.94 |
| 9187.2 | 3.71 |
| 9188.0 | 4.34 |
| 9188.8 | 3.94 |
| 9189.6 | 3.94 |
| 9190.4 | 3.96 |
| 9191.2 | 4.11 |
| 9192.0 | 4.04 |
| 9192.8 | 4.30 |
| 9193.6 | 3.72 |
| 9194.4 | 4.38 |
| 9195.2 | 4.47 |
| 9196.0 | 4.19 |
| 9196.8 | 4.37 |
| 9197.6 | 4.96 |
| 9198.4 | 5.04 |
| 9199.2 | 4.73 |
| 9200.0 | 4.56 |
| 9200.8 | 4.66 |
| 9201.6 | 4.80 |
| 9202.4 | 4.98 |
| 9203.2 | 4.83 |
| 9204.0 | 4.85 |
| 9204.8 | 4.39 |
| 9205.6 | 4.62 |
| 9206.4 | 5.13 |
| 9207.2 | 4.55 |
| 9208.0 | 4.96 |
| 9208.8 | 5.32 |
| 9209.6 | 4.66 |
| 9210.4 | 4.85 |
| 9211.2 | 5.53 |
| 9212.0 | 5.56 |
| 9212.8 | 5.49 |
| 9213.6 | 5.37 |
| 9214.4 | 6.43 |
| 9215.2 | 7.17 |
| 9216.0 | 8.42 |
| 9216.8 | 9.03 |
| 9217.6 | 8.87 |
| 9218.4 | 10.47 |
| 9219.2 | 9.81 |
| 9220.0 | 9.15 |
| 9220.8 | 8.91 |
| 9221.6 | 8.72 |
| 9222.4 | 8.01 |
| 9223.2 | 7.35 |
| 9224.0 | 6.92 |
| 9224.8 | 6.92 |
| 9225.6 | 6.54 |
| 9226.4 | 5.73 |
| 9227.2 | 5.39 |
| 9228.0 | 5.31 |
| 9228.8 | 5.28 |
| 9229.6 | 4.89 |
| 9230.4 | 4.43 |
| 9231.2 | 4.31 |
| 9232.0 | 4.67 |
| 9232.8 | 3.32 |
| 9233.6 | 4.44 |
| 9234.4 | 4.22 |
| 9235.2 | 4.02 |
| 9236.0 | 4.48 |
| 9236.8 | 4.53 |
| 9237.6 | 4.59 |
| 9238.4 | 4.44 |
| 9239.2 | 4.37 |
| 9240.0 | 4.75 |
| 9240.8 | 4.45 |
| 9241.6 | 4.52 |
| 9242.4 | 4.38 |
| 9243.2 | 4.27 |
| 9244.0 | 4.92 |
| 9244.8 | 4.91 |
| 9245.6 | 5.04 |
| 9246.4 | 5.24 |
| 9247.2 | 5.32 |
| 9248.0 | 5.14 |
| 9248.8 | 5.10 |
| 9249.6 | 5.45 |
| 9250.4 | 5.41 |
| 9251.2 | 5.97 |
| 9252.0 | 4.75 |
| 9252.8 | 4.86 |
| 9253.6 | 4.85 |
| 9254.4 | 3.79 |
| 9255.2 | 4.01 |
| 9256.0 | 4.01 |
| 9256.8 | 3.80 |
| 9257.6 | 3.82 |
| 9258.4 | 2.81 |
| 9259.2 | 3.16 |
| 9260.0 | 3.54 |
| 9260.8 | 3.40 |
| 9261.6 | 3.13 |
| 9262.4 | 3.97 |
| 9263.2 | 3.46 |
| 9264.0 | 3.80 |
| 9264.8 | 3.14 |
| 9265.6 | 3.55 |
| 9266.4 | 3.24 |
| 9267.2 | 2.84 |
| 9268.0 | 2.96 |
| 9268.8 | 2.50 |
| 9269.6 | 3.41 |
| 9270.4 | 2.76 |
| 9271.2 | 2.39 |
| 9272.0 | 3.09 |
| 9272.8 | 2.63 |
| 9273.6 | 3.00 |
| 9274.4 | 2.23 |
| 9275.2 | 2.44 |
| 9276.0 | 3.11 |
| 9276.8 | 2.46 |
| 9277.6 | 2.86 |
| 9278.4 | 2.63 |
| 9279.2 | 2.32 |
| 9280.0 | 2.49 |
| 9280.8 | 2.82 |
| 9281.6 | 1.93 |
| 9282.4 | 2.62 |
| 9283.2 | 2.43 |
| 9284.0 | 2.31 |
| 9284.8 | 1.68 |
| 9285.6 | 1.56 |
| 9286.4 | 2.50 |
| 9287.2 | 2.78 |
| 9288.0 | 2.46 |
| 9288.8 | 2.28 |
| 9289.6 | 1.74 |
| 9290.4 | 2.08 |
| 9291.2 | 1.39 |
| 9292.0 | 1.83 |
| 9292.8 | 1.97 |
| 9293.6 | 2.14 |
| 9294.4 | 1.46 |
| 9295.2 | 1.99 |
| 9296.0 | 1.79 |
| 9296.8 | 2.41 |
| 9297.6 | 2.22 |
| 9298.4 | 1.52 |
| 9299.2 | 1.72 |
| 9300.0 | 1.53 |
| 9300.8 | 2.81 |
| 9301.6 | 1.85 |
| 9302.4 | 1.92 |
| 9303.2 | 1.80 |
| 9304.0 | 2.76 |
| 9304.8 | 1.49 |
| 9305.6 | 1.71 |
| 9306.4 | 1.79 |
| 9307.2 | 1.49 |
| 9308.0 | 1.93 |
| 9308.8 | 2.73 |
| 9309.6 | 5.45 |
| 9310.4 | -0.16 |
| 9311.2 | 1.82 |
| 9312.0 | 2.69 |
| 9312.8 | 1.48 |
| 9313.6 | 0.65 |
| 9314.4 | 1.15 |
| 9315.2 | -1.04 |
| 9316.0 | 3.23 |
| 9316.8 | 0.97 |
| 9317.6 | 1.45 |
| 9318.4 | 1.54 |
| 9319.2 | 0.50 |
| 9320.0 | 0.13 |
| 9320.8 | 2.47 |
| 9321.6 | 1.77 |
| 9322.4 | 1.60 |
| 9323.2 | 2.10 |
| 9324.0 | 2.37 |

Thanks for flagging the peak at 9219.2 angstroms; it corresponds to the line H-alpha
